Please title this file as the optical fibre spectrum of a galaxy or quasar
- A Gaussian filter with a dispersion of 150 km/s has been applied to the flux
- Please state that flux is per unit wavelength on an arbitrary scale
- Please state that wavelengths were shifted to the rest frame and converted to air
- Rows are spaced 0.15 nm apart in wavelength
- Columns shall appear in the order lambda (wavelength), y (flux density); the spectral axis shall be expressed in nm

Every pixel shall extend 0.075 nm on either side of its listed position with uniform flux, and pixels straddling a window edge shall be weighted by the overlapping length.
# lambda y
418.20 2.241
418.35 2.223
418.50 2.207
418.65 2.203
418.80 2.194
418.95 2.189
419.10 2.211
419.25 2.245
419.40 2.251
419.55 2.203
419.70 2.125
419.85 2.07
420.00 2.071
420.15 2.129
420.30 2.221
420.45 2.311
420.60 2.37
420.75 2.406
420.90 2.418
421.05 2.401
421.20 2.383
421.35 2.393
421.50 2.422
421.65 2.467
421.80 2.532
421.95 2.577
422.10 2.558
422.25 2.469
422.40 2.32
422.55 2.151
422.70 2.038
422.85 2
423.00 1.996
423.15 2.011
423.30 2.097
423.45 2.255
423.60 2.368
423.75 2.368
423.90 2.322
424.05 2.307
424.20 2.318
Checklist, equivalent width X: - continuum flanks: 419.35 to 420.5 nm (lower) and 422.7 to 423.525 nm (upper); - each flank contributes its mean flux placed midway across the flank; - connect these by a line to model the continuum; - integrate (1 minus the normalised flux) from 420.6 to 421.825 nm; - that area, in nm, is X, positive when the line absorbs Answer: -0.17 nm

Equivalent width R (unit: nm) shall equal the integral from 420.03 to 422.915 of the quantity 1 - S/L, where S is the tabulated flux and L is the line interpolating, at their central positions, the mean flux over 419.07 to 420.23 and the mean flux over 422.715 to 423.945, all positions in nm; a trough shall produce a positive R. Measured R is -0.24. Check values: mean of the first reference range 2.16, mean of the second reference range 2.17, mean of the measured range 2.34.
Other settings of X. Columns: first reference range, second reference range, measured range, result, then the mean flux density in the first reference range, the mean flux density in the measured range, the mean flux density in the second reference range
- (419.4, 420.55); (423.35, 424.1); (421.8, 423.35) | 0.02 nm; 2.17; 2.24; 2.32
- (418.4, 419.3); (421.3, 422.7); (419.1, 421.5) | 0.03 nm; 2.21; 2.27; 2.41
